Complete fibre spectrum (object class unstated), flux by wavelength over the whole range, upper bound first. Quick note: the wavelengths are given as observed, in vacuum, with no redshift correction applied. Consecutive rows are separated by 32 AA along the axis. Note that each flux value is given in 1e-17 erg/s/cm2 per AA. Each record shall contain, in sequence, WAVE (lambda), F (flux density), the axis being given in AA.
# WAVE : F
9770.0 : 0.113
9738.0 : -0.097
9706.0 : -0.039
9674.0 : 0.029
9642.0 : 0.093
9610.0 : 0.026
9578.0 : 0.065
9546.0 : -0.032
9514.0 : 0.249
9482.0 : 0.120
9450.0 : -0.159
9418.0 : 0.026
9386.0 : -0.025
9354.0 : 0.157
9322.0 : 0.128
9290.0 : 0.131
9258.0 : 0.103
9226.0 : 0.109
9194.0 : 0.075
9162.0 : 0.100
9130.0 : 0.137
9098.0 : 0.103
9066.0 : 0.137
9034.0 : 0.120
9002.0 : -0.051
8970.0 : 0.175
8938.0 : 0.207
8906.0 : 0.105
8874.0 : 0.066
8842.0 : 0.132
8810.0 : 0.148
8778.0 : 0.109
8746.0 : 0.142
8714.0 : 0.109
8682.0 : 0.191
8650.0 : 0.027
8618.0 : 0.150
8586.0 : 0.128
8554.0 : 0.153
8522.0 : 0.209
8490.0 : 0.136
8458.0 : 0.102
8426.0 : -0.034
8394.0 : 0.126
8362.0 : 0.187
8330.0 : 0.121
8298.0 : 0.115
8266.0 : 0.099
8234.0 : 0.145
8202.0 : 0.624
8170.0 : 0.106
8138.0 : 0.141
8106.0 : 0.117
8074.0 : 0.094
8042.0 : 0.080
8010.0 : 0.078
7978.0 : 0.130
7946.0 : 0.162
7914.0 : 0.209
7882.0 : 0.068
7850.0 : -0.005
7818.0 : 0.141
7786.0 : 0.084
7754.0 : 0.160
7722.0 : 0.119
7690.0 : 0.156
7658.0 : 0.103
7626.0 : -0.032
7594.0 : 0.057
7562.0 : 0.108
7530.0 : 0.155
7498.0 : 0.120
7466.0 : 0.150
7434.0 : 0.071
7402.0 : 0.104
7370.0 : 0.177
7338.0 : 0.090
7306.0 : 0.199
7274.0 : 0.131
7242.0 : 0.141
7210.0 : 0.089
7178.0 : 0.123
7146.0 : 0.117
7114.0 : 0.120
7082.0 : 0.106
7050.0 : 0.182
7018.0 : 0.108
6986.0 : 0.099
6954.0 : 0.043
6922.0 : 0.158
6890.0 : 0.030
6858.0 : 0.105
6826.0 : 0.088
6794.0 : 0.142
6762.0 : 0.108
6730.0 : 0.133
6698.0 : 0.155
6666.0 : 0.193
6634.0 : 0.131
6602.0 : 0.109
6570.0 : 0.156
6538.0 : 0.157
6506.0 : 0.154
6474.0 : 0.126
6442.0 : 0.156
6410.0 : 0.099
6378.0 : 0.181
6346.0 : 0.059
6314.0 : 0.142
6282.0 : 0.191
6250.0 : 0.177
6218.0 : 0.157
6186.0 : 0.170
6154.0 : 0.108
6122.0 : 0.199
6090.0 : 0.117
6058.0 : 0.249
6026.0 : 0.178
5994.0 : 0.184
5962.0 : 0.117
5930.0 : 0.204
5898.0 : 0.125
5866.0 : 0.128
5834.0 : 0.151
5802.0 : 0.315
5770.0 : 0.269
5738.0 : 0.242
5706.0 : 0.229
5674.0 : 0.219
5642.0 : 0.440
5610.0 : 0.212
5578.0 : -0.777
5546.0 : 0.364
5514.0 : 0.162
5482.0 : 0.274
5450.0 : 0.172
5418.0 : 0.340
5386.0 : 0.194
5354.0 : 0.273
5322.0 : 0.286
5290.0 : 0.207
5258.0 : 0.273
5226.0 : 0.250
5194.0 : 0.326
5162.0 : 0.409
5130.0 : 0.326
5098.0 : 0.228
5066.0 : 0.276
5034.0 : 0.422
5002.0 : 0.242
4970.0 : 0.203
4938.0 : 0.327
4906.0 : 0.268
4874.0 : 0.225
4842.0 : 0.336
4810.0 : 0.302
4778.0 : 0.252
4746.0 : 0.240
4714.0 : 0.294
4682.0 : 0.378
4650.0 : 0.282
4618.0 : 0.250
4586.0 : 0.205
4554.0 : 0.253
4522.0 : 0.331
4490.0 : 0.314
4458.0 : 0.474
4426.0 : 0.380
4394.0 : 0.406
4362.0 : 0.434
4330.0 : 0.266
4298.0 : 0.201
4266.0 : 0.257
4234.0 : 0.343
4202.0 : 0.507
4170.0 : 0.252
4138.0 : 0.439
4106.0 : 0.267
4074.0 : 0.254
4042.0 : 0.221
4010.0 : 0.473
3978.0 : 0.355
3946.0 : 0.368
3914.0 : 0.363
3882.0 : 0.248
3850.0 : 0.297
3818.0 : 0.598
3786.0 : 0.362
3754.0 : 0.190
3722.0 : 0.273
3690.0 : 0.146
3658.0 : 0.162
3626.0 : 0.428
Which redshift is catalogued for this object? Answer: 1.20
